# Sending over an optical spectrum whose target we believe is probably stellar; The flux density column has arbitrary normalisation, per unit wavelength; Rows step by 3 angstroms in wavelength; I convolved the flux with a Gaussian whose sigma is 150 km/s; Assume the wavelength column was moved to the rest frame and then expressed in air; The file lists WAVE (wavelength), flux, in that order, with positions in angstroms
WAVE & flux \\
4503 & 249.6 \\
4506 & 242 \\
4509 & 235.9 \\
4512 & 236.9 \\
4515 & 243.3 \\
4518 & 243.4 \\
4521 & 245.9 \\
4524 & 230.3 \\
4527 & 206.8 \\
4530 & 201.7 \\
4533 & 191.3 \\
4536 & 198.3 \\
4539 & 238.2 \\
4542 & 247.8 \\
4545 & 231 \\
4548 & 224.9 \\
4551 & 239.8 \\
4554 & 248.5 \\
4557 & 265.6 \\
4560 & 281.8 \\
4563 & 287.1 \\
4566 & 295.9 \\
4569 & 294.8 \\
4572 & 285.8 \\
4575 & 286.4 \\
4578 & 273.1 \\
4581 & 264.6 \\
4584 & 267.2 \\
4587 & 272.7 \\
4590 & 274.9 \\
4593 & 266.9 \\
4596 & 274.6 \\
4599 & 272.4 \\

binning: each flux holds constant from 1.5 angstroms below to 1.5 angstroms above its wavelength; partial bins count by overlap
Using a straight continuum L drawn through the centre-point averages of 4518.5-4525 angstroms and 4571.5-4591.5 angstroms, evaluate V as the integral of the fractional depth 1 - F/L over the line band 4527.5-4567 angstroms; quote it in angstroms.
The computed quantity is 2.2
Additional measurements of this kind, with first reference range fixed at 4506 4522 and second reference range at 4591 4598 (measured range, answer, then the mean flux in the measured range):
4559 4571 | -1.4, 290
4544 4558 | 0.7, 242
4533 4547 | 1.5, 225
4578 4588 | -0.1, 269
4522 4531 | 1.1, 215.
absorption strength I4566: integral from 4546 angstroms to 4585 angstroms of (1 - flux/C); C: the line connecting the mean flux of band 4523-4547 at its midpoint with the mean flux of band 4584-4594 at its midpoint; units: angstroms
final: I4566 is -3.4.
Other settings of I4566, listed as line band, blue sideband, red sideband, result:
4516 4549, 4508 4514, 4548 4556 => 2.2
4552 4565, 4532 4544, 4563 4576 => -0.2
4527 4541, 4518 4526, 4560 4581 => 2.3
